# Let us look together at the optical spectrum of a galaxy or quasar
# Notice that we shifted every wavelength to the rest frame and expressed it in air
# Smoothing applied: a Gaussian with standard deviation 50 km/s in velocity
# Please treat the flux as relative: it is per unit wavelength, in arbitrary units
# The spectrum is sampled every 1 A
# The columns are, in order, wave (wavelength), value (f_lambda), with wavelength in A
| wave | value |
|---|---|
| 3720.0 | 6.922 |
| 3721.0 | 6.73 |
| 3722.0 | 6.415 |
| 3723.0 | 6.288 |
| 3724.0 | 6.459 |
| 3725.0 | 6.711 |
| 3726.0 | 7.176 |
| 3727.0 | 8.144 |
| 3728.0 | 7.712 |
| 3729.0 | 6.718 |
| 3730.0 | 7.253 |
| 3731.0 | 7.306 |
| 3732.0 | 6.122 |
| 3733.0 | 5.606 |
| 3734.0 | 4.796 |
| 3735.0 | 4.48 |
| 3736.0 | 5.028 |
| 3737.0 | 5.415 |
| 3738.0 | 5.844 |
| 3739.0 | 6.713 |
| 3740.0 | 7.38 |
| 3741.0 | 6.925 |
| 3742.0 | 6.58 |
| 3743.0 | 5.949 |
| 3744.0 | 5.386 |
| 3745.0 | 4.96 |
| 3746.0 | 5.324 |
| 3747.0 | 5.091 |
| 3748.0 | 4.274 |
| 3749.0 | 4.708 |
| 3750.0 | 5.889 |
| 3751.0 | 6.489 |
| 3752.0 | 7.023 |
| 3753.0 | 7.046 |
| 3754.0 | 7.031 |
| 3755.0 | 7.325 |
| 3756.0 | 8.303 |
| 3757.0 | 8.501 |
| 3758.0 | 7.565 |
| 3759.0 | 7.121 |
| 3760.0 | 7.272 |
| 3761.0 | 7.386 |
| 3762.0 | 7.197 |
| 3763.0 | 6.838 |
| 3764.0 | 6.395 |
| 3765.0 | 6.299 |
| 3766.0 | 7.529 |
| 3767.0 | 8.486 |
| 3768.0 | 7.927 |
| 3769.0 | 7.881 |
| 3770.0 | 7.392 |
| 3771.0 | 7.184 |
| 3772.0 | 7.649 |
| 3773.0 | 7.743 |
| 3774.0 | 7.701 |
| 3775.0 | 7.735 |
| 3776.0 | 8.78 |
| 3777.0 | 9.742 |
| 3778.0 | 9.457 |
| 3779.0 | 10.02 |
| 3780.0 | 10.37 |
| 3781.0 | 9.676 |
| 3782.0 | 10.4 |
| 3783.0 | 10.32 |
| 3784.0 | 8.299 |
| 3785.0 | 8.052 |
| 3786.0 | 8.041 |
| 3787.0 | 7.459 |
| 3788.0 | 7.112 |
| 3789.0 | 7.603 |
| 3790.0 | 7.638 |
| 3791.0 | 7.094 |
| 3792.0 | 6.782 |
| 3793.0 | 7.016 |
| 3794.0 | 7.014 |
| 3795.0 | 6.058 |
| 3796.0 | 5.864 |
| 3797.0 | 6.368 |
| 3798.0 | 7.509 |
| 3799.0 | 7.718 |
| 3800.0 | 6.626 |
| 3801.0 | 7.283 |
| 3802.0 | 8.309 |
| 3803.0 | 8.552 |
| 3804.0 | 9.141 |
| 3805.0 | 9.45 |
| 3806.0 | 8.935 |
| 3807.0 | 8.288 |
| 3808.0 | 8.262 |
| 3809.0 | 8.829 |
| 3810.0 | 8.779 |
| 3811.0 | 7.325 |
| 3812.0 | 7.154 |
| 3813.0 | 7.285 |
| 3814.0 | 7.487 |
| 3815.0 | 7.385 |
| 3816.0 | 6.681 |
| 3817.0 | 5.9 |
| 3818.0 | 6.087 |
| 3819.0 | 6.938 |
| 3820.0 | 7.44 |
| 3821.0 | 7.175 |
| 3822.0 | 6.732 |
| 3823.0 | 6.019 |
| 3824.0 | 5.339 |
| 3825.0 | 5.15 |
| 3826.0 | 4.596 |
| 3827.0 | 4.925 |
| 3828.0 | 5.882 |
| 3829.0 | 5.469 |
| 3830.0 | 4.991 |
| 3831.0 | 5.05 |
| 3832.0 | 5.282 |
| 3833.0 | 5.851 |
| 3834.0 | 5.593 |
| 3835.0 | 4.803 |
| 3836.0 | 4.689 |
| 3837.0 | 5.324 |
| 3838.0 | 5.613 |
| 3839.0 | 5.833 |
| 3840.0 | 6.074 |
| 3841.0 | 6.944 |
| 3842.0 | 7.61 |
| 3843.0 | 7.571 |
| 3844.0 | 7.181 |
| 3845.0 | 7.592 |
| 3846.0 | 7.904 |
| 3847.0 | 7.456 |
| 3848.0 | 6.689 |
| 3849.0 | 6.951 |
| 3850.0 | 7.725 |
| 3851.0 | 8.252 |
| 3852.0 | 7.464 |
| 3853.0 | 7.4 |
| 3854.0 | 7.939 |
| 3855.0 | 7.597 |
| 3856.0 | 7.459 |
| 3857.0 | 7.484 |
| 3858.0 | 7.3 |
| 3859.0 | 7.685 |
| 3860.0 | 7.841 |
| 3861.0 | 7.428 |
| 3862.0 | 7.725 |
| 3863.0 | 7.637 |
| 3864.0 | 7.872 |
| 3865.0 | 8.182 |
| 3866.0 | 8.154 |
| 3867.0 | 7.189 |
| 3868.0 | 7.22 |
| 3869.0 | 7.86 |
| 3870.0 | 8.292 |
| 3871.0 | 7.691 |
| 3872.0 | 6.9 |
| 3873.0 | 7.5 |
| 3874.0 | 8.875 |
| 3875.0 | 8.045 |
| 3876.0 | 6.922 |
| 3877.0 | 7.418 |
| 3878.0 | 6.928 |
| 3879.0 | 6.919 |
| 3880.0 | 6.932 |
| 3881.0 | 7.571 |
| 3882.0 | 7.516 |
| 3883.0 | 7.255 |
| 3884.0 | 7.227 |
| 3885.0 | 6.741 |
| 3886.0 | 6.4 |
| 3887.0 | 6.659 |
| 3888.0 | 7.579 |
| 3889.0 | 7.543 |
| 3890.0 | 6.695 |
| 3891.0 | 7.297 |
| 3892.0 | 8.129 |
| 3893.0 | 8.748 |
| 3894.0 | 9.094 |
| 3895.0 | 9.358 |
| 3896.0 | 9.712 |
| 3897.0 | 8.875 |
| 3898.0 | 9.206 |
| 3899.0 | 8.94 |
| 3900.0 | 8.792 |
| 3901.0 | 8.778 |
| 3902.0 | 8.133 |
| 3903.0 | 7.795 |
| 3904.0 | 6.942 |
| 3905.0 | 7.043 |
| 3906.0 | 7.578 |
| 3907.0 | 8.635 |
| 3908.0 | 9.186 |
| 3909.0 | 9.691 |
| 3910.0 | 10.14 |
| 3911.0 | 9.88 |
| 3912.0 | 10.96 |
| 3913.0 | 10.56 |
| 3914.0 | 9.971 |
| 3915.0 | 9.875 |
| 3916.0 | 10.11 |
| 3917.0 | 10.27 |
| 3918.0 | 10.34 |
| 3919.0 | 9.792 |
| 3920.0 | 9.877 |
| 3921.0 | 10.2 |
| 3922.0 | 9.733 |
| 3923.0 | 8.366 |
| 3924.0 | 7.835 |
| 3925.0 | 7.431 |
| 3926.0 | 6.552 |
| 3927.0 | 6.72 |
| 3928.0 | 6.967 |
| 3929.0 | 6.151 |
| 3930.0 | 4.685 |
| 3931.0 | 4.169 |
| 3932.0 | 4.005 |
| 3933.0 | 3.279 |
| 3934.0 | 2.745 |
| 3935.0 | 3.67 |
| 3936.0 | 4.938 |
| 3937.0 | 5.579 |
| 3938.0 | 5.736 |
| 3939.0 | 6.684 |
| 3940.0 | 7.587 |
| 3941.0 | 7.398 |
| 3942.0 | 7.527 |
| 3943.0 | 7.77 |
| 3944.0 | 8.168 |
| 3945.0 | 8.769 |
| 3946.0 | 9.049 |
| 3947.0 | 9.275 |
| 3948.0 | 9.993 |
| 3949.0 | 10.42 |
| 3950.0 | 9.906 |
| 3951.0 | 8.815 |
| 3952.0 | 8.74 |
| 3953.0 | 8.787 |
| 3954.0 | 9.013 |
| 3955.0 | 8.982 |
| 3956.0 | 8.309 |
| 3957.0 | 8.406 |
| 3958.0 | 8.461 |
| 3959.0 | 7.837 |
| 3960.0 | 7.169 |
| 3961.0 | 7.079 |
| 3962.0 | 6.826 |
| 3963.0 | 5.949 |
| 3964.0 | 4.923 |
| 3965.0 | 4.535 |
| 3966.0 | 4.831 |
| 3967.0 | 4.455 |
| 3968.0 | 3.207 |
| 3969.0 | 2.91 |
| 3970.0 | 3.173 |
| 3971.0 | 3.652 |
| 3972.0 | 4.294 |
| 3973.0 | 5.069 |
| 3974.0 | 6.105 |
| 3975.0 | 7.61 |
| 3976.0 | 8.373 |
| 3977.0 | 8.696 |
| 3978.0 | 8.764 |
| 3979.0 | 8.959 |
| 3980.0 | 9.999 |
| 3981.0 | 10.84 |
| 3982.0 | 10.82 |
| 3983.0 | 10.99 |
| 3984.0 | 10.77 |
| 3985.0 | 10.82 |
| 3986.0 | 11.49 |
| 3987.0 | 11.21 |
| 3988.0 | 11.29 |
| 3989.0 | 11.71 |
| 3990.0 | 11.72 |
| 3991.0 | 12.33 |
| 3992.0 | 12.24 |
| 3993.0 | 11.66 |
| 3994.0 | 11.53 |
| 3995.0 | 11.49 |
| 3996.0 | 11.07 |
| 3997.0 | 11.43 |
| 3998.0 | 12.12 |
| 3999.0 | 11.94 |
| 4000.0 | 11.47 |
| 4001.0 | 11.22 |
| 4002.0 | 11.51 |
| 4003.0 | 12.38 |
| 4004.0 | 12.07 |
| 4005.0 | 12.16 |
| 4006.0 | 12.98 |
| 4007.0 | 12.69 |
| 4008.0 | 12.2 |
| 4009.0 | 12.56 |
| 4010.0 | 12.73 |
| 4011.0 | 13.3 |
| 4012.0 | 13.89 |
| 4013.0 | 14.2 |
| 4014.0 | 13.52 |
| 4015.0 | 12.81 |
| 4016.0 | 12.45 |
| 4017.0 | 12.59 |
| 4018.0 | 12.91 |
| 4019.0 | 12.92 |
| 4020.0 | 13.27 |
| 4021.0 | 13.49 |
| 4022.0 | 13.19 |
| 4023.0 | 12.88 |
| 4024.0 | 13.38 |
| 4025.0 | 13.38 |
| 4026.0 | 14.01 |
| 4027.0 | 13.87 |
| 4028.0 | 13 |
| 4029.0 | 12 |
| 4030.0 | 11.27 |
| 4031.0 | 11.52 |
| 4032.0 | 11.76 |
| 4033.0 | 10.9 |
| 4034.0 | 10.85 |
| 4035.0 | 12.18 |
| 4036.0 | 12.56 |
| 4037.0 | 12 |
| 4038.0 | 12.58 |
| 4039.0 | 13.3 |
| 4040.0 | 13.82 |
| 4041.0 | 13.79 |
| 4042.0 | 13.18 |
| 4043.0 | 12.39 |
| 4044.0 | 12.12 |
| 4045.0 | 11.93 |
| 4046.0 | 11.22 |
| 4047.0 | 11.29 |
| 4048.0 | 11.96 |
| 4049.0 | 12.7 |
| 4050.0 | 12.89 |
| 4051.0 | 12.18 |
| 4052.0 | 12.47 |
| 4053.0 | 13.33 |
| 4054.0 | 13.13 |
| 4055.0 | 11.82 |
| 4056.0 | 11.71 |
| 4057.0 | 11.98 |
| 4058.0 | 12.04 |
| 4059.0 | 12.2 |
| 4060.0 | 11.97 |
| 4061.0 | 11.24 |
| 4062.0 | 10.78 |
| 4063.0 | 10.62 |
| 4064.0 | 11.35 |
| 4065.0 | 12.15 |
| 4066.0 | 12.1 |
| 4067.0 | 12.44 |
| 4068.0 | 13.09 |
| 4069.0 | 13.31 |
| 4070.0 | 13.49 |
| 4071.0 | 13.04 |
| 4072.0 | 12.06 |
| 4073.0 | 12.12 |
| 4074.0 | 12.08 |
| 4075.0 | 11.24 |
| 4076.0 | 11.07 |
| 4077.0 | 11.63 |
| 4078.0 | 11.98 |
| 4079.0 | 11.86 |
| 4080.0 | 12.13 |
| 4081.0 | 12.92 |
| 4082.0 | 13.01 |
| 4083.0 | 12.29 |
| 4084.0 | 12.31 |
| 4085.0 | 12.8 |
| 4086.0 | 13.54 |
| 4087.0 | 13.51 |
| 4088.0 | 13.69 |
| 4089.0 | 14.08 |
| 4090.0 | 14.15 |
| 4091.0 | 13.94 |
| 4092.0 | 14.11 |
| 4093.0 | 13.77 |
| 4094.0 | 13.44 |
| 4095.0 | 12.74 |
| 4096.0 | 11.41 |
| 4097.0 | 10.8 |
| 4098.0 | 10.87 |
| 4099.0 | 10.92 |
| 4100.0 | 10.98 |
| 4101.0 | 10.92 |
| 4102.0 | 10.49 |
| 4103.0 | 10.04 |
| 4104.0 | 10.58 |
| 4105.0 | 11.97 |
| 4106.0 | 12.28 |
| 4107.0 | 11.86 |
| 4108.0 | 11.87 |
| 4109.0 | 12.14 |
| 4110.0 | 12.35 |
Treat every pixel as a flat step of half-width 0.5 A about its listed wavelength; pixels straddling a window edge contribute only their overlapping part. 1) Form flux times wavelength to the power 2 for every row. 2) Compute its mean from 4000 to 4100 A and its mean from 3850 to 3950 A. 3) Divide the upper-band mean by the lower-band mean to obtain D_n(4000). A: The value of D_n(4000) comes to 1.72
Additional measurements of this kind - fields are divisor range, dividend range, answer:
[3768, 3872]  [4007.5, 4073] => 1.91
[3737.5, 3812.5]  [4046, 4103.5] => 1.90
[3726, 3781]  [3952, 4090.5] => 1.83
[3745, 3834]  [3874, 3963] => 1.17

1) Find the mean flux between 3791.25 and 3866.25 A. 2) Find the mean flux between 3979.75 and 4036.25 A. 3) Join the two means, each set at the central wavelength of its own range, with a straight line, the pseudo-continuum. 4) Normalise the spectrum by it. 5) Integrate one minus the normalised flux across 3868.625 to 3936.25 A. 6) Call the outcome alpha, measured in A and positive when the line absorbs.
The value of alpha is 9.1 A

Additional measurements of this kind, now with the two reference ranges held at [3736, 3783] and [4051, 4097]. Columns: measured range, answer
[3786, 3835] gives 7.2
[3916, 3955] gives 9.9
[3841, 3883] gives 6.6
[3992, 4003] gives -0.4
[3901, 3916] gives 1.1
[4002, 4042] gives -3.9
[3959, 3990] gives 9.3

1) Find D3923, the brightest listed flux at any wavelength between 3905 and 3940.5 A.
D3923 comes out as 10.96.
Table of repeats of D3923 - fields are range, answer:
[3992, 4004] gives 12.38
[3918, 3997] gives 12.33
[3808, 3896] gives 9.712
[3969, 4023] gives 14.2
